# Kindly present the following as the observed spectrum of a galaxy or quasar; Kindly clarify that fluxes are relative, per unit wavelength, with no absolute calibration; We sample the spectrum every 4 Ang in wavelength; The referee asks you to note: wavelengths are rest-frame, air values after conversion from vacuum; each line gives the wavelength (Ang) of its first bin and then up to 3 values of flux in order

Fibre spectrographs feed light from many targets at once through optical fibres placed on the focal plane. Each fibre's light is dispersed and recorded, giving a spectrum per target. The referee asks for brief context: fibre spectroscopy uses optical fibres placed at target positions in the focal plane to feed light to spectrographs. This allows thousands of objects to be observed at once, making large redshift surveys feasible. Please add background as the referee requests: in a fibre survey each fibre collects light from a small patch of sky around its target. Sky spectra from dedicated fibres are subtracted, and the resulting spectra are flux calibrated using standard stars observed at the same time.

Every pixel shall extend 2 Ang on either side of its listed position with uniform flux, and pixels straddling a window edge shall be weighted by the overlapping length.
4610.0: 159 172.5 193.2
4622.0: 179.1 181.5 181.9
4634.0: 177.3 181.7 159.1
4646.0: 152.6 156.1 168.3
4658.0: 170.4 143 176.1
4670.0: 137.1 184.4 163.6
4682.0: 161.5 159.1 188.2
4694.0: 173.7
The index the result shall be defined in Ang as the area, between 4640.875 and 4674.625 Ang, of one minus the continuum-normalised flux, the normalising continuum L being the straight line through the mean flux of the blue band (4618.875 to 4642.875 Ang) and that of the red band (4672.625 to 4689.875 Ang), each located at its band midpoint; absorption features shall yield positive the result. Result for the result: 2.6 Ang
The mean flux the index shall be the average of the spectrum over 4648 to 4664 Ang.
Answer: 159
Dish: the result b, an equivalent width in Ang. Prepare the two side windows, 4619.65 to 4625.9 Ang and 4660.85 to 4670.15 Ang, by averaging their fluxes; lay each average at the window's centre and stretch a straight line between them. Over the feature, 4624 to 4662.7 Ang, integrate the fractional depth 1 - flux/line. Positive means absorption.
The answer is 0.2 Ang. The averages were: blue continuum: 181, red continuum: 156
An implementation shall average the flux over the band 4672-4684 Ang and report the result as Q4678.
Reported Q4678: 170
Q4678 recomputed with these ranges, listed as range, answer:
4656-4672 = 157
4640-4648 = 156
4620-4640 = 180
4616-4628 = 185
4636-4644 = 170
